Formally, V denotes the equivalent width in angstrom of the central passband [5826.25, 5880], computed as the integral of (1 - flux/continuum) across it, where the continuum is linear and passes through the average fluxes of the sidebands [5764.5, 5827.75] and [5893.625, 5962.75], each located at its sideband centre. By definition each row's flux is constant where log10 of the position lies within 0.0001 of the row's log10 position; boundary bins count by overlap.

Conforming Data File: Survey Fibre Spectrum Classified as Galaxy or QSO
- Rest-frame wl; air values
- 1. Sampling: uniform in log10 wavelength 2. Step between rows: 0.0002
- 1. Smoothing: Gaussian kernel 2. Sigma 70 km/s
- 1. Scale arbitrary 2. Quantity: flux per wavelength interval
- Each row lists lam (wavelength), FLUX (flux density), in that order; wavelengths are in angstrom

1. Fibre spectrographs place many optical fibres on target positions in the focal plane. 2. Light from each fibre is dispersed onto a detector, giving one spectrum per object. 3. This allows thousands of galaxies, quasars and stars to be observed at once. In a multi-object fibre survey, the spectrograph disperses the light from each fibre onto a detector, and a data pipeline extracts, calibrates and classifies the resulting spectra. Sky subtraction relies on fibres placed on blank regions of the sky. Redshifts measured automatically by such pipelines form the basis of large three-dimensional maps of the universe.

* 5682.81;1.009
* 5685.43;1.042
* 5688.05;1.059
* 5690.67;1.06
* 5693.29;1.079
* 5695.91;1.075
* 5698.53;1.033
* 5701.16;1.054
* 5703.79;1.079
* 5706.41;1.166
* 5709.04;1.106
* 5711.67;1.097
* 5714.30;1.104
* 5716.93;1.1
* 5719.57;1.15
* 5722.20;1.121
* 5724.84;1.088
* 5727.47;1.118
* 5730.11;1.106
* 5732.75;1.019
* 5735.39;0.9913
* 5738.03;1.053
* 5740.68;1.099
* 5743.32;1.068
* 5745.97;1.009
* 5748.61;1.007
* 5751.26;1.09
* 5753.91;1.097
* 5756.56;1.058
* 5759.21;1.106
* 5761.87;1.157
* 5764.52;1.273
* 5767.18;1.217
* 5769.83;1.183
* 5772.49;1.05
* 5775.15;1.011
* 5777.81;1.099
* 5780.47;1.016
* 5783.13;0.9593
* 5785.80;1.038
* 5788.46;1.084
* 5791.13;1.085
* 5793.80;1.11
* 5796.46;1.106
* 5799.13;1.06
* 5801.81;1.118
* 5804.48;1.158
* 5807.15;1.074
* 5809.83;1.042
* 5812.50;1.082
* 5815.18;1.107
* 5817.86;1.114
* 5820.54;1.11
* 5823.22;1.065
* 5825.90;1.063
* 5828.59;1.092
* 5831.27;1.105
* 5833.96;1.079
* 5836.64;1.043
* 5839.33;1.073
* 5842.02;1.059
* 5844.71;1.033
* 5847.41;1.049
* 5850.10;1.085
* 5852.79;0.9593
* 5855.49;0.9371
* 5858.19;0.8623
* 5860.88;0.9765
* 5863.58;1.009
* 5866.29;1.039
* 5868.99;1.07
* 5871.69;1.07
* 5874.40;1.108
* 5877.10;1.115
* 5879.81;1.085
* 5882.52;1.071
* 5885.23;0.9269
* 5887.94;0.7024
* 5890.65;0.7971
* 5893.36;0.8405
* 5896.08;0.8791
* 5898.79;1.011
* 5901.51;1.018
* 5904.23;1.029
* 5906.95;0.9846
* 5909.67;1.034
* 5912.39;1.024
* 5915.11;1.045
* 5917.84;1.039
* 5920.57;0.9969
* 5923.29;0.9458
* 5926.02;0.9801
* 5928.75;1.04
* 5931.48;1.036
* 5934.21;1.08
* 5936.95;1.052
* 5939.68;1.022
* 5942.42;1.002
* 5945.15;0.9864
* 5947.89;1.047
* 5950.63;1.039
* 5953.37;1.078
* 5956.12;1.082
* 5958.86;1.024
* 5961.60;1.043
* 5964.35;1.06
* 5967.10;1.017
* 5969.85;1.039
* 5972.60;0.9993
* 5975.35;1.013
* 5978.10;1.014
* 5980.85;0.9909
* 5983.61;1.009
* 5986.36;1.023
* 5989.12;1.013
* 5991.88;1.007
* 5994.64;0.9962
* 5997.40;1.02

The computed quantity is 0.8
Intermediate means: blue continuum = 1.09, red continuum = 1.02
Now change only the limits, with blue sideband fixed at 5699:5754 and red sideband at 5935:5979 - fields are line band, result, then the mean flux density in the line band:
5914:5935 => 0.4 angstrom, 1.02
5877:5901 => 2.7 angstrom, 0.93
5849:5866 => 1.3 angstrom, 0.974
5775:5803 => 0.1 angstrom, 1.06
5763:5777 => -1.0 angstrom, 1.15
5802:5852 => -0.9 angstrom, 1.08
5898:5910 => 0.3 angstrom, 1.01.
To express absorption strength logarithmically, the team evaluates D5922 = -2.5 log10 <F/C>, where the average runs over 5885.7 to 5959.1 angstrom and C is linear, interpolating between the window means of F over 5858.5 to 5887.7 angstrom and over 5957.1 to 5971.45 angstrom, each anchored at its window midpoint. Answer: 0.04 mag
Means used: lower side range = 1.03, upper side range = 1.04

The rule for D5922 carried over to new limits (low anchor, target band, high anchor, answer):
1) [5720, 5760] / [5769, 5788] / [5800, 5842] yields 0.03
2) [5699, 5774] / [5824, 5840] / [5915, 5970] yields -0.01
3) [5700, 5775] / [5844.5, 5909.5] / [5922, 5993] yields 0.07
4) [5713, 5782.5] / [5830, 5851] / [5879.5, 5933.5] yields -0.04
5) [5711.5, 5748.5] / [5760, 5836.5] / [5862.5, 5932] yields -0.05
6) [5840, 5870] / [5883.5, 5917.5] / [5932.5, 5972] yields 0.09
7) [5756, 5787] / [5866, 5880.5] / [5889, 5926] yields -0.08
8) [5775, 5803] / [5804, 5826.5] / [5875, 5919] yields -0.05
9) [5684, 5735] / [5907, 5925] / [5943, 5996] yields 0.03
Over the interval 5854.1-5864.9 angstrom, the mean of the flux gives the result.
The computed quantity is 0.946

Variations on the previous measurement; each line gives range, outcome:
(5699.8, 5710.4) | 1.1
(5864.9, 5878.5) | 1.08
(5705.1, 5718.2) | 1.12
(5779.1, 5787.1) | 1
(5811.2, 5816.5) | 1.09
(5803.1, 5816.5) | 1.09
